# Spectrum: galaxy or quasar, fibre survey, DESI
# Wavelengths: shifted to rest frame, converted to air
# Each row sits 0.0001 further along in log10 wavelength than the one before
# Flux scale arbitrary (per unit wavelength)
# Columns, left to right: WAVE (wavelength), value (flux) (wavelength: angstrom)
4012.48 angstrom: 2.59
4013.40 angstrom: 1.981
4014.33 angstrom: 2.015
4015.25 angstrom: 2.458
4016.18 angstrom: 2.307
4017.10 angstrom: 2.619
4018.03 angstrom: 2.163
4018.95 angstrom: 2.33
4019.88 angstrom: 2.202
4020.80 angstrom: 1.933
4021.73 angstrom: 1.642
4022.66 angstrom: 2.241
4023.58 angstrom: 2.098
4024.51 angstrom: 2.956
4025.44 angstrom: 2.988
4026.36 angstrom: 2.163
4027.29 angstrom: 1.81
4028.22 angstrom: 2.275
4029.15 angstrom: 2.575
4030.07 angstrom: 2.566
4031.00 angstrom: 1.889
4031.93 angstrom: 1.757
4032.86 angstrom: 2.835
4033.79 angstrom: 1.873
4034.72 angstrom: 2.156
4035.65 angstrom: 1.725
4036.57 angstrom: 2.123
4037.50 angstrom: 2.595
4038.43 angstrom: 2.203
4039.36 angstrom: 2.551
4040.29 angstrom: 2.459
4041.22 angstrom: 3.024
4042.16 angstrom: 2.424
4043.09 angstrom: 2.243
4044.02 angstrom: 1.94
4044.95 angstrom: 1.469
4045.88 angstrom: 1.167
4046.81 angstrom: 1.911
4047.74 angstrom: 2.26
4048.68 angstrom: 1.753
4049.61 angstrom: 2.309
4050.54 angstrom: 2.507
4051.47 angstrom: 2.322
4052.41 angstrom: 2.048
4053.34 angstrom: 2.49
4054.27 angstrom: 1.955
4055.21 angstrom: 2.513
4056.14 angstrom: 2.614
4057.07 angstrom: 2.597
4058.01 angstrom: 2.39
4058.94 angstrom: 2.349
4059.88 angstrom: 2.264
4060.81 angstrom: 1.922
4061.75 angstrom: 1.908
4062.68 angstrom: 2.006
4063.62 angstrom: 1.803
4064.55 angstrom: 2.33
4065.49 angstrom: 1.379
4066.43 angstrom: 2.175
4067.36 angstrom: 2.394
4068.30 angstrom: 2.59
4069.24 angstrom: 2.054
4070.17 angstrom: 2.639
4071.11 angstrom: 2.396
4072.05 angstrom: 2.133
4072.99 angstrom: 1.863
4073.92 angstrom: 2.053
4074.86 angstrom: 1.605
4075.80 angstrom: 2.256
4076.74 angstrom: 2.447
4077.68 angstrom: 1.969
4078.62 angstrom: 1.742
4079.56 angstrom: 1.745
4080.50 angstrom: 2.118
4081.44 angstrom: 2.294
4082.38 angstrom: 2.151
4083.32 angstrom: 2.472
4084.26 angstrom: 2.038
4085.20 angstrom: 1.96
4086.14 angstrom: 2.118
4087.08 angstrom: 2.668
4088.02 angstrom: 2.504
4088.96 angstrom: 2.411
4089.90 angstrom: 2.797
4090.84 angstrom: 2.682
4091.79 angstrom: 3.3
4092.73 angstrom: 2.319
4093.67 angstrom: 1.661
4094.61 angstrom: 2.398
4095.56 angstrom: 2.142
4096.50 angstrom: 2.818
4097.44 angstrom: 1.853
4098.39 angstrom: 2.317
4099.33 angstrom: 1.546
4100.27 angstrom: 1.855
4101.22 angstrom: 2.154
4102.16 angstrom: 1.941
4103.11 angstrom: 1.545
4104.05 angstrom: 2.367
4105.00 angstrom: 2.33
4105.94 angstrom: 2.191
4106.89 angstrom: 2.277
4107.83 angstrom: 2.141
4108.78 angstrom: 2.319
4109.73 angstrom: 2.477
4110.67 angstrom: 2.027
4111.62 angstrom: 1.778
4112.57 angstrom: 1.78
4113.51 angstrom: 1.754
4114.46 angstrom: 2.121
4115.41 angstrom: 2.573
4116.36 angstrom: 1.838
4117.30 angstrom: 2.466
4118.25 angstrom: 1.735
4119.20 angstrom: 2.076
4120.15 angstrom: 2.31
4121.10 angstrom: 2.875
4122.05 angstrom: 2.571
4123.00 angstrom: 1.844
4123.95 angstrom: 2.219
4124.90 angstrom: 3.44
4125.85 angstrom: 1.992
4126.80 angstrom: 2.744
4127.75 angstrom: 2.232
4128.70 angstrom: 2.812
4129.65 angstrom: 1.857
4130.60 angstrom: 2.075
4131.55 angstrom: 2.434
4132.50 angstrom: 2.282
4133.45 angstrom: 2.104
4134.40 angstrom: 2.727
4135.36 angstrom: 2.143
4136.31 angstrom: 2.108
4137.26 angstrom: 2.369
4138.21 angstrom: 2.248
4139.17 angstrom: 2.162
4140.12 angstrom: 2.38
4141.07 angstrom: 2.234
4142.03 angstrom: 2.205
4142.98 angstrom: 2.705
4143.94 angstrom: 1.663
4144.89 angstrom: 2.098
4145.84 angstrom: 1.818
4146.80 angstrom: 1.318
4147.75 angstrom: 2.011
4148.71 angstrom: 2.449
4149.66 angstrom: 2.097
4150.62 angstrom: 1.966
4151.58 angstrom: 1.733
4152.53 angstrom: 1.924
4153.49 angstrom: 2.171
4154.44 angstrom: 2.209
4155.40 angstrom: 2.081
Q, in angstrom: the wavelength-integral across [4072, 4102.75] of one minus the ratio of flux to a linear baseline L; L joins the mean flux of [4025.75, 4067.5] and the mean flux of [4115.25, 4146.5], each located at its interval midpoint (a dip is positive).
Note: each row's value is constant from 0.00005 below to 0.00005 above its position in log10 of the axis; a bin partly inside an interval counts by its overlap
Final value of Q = 0.5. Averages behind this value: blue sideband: 2.18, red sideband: 2.27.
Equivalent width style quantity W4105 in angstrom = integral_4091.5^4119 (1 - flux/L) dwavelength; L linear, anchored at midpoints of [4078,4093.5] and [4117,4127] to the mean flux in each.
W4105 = 2.5 angstrom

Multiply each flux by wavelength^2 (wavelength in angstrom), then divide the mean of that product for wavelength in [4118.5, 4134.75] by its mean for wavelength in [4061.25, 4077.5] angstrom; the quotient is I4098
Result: 1.15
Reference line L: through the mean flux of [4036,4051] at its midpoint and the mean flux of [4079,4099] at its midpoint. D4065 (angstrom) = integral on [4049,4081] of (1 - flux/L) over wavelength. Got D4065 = 1.0 angstrom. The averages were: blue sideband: 2.18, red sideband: 2.31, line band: 2.17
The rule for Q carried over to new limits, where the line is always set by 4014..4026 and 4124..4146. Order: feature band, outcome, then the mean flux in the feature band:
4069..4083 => 1.2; 2.1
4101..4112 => 0.8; 2.13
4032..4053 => 1.2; 2.17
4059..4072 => 0.9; 2.15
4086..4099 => -0.7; 2.43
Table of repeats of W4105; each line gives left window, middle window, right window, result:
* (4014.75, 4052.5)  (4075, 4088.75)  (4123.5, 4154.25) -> 0.29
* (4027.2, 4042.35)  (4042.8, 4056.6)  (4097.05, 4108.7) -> 0.87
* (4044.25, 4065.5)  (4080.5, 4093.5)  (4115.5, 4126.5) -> -1.14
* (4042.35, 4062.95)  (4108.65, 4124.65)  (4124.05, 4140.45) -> 0.95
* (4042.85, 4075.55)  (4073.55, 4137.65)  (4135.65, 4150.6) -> -3.10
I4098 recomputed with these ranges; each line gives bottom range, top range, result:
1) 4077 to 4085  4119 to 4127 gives 1.21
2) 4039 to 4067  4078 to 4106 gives 1.04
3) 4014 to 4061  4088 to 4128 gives 1.04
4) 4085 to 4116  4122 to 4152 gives 1.02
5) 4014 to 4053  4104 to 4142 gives 1.07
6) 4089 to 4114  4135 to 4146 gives 1.02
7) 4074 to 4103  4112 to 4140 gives 1.05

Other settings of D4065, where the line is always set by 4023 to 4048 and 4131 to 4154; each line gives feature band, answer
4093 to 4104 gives 0.7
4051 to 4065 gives -0.2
